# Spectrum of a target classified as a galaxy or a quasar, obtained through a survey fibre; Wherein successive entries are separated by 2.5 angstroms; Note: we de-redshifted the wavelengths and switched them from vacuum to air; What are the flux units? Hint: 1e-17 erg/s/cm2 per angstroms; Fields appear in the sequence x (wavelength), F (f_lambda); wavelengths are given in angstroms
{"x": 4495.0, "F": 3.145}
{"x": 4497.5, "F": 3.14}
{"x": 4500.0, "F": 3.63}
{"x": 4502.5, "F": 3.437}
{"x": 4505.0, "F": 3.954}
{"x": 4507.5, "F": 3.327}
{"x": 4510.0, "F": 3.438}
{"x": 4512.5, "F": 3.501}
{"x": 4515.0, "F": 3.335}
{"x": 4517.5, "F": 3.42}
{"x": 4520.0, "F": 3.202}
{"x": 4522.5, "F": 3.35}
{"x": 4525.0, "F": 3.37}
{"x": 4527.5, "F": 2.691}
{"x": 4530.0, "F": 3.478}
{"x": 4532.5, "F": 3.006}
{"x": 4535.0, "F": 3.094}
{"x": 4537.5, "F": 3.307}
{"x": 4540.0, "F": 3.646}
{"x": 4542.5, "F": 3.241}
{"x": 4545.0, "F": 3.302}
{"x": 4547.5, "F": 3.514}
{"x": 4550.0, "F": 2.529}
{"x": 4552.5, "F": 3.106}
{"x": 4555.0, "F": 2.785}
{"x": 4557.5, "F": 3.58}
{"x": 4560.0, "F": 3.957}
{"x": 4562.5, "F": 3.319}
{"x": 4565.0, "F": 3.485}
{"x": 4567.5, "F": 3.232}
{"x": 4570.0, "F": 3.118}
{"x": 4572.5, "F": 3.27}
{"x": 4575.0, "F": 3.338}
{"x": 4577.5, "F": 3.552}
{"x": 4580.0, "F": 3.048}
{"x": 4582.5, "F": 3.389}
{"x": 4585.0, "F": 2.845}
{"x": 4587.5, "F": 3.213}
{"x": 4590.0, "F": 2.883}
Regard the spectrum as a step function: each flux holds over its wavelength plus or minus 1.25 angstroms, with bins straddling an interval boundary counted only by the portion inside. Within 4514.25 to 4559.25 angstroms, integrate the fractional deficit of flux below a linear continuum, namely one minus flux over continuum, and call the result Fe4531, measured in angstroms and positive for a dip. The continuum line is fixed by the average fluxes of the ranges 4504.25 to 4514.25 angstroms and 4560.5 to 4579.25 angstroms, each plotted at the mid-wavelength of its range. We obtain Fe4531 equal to 2.8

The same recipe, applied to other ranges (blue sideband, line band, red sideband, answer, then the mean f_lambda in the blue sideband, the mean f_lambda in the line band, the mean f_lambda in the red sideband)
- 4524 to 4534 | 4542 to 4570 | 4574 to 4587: -0.77 angstroms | 3.13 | 3.27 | 3.23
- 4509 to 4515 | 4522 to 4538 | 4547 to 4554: 0.29 angstroms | 3.44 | 3.17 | 2.99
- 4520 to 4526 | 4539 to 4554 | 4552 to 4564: 0.65 angstroms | 3.33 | 3.21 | 3.37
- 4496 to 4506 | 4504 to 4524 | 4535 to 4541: 0.24 angstroms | 3.52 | 3.43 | 3.39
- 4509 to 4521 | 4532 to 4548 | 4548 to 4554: -1.36 angstroms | 3.38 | 3.31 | 2.9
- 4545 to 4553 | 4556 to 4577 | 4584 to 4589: -2.41 angstroms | 3.08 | 3.41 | 3.03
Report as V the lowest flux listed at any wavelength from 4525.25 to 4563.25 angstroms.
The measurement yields 2.529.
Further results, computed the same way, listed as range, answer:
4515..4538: 2.691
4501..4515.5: 3.327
